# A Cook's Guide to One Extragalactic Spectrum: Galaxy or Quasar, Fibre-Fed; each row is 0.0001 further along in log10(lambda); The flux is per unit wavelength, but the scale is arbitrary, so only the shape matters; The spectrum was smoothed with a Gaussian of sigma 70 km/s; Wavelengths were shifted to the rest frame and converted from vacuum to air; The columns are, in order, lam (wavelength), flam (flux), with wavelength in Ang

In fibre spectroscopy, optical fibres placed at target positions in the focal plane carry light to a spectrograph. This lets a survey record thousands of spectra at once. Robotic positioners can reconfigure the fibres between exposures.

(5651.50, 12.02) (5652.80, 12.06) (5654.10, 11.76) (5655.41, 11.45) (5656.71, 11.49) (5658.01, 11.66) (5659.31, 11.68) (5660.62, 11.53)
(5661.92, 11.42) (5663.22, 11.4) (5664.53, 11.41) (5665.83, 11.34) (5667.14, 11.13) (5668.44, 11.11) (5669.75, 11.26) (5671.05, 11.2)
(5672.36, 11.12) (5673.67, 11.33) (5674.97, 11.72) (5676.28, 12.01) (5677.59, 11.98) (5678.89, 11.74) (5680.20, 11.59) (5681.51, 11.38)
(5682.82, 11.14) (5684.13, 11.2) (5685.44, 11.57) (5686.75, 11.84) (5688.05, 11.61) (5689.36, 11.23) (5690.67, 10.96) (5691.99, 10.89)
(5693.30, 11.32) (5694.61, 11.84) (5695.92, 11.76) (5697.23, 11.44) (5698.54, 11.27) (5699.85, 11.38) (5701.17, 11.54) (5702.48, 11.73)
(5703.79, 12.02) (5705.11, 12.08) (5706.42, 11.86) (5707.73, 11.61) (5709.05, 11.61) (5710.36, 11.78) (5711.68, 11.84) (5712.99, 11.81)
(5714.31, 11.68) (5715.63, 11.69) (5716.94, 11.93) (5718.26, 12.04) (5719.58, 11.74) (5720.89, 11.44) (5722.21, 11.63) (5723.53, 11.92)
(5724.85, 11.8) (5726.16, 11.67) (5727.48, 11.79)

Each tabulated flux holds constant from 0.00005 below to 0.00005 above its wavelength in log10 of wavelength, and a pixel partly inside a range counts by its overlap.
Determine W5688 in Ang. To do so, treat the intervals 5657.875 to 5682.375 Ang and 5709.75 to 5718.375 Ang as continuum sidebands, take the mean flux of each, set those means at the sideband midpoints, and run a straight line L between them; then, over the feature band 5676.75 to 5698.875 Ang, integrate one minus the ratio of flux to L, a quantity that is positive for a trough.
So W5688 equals 0.3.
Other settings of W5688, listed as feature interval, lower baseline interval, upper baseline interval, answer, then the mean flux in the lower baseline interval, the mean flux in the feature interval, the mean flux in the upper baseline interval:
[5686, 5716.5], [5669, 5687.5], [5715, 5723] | 0.1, 11.5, 11.6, 11.8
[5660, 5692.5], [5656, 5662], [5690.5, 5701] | 0.2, 11.6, 11.4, 11.4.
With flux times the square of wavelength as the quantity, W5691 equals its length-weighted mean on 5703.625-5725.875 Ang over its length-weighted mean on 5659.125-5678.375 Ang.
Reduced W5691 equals 1.05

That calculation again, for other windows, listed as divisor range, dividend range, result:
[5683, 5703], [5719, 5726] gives 1.04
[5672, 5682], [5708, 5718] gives 1.02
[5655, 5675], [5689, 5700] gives 1.01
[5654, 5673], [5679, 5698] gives 1.01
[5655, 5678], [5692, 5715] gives 1.03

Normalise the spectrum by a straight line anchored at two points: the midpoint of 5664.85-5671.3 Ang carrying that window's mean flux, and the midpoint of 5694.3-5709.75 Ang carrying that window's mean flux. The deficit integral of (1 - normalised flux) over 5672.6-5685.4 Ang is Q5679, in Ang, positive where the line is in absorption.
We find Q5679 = -0.2 Ang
